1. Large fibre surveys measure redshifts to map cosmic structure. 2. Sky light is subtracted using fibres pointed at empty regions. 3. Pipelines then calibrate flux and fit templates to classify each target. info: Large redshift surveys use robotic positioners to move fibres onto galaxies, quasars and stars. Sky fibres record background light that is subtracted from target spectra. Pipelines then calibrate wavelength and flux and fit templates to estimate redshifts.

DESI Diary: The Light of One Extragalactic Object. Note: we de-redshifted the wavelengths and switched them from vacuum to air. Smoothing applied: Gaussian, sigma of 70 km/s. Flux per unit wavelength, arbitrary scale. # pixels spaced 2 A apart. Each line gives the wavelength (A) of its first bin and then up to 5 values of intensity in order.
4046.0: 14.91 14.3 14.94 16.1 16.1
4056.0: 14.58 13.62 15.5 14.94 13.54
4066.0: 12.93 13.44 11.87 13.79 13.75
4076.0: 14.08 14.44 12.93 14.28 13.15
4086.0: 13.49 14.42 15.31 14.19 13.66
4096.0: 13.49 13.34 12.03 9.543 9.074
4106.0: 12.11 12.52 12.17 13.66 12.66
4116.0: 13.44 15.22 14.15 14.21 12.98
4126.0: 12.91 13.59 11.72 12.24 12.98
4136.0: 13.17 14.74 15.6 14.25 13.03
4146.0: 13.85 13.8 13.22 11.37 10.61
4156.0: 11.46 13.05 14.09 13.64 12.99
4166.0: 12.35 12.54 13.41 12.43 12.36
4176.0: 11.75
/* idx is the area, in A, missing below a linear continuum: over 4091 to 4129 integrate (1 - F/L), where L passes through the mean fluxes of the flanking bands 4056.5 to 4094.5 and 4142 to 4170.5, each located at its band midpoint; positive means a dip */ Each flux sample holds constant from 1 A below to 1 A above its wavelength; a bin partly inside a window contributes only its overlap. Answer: 1.5 A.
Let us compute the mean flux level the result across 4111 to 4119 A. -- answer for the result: 13.7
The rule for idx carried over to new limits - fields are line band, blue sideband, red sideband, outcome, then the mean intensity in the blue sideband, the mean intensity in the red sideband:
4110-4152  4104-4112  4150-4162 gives -4.49 A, 12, 12.3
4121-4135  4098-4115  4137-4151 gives 0.16 A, 11.8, 14.1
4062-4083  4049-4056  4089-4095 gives 1.94 A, 15.6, 14.4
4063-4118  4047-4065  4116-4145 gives 4.46 A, 14.8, 13.6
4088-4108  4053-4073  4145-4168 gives 1.39 A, 14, 12.8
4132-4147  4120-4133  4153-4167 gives -1.13 A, 13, 12.6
